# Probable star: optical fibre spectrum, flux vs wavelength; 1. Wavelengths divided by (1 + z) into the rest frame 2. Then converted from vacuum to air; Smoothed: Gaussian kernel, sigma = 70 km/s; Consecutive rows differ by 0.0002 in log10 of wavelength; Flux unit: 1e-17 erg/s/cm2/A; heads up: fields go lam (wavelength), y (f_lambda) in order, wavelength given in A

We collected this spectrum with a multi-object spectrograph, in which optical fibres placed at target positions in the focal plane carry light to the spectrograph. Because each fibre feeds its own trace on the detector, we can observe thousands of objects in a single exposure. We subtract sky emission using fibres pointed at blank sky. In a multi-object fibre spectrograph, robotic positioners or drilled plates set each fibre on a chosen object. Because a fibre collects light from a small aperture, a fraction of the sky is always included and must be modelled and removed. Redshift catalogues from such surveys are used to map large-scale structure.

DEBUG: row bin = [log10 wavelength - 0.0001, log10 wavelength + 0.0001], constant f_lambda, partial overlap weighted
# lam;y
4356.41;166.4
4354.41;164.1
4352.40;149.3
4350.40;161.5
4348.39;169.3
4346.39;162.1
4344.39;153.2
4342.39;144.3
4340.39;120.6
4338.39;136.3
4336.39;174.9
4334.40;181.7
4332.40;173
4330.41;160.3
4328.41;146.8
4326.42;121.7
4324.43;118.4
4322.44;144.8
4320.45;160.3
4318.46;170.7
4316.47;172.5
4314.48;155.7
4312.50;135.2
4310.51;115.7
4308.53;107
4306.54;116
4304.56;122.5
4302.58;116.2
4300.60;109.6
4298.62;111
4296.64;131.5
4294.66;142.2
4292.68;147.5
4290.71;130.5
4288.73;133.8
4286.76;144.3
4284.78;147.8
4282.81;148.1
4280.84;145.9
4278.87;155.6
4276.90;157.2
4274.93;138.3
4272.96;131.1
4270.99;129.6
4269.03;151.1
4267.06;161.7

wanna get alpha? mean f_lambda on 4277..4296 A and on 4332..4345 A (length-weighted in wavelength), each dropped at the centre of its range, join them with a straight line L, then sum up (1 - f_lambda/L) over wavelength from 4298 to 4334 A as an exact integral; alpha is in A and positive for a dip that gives 3.0 A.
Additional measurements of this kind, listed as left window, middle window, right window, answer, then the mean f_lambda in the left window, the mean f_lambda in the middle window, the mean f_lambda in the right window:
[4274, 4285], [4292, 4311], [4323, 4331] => 2.85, 149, 122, 136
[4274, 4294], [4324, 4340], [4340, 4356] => 0.07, 145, 152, 155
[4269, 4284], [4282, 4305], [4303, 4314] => -0.01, 144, 132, 121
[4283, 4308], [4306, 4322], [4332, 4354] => -0.23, 130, 142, 157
